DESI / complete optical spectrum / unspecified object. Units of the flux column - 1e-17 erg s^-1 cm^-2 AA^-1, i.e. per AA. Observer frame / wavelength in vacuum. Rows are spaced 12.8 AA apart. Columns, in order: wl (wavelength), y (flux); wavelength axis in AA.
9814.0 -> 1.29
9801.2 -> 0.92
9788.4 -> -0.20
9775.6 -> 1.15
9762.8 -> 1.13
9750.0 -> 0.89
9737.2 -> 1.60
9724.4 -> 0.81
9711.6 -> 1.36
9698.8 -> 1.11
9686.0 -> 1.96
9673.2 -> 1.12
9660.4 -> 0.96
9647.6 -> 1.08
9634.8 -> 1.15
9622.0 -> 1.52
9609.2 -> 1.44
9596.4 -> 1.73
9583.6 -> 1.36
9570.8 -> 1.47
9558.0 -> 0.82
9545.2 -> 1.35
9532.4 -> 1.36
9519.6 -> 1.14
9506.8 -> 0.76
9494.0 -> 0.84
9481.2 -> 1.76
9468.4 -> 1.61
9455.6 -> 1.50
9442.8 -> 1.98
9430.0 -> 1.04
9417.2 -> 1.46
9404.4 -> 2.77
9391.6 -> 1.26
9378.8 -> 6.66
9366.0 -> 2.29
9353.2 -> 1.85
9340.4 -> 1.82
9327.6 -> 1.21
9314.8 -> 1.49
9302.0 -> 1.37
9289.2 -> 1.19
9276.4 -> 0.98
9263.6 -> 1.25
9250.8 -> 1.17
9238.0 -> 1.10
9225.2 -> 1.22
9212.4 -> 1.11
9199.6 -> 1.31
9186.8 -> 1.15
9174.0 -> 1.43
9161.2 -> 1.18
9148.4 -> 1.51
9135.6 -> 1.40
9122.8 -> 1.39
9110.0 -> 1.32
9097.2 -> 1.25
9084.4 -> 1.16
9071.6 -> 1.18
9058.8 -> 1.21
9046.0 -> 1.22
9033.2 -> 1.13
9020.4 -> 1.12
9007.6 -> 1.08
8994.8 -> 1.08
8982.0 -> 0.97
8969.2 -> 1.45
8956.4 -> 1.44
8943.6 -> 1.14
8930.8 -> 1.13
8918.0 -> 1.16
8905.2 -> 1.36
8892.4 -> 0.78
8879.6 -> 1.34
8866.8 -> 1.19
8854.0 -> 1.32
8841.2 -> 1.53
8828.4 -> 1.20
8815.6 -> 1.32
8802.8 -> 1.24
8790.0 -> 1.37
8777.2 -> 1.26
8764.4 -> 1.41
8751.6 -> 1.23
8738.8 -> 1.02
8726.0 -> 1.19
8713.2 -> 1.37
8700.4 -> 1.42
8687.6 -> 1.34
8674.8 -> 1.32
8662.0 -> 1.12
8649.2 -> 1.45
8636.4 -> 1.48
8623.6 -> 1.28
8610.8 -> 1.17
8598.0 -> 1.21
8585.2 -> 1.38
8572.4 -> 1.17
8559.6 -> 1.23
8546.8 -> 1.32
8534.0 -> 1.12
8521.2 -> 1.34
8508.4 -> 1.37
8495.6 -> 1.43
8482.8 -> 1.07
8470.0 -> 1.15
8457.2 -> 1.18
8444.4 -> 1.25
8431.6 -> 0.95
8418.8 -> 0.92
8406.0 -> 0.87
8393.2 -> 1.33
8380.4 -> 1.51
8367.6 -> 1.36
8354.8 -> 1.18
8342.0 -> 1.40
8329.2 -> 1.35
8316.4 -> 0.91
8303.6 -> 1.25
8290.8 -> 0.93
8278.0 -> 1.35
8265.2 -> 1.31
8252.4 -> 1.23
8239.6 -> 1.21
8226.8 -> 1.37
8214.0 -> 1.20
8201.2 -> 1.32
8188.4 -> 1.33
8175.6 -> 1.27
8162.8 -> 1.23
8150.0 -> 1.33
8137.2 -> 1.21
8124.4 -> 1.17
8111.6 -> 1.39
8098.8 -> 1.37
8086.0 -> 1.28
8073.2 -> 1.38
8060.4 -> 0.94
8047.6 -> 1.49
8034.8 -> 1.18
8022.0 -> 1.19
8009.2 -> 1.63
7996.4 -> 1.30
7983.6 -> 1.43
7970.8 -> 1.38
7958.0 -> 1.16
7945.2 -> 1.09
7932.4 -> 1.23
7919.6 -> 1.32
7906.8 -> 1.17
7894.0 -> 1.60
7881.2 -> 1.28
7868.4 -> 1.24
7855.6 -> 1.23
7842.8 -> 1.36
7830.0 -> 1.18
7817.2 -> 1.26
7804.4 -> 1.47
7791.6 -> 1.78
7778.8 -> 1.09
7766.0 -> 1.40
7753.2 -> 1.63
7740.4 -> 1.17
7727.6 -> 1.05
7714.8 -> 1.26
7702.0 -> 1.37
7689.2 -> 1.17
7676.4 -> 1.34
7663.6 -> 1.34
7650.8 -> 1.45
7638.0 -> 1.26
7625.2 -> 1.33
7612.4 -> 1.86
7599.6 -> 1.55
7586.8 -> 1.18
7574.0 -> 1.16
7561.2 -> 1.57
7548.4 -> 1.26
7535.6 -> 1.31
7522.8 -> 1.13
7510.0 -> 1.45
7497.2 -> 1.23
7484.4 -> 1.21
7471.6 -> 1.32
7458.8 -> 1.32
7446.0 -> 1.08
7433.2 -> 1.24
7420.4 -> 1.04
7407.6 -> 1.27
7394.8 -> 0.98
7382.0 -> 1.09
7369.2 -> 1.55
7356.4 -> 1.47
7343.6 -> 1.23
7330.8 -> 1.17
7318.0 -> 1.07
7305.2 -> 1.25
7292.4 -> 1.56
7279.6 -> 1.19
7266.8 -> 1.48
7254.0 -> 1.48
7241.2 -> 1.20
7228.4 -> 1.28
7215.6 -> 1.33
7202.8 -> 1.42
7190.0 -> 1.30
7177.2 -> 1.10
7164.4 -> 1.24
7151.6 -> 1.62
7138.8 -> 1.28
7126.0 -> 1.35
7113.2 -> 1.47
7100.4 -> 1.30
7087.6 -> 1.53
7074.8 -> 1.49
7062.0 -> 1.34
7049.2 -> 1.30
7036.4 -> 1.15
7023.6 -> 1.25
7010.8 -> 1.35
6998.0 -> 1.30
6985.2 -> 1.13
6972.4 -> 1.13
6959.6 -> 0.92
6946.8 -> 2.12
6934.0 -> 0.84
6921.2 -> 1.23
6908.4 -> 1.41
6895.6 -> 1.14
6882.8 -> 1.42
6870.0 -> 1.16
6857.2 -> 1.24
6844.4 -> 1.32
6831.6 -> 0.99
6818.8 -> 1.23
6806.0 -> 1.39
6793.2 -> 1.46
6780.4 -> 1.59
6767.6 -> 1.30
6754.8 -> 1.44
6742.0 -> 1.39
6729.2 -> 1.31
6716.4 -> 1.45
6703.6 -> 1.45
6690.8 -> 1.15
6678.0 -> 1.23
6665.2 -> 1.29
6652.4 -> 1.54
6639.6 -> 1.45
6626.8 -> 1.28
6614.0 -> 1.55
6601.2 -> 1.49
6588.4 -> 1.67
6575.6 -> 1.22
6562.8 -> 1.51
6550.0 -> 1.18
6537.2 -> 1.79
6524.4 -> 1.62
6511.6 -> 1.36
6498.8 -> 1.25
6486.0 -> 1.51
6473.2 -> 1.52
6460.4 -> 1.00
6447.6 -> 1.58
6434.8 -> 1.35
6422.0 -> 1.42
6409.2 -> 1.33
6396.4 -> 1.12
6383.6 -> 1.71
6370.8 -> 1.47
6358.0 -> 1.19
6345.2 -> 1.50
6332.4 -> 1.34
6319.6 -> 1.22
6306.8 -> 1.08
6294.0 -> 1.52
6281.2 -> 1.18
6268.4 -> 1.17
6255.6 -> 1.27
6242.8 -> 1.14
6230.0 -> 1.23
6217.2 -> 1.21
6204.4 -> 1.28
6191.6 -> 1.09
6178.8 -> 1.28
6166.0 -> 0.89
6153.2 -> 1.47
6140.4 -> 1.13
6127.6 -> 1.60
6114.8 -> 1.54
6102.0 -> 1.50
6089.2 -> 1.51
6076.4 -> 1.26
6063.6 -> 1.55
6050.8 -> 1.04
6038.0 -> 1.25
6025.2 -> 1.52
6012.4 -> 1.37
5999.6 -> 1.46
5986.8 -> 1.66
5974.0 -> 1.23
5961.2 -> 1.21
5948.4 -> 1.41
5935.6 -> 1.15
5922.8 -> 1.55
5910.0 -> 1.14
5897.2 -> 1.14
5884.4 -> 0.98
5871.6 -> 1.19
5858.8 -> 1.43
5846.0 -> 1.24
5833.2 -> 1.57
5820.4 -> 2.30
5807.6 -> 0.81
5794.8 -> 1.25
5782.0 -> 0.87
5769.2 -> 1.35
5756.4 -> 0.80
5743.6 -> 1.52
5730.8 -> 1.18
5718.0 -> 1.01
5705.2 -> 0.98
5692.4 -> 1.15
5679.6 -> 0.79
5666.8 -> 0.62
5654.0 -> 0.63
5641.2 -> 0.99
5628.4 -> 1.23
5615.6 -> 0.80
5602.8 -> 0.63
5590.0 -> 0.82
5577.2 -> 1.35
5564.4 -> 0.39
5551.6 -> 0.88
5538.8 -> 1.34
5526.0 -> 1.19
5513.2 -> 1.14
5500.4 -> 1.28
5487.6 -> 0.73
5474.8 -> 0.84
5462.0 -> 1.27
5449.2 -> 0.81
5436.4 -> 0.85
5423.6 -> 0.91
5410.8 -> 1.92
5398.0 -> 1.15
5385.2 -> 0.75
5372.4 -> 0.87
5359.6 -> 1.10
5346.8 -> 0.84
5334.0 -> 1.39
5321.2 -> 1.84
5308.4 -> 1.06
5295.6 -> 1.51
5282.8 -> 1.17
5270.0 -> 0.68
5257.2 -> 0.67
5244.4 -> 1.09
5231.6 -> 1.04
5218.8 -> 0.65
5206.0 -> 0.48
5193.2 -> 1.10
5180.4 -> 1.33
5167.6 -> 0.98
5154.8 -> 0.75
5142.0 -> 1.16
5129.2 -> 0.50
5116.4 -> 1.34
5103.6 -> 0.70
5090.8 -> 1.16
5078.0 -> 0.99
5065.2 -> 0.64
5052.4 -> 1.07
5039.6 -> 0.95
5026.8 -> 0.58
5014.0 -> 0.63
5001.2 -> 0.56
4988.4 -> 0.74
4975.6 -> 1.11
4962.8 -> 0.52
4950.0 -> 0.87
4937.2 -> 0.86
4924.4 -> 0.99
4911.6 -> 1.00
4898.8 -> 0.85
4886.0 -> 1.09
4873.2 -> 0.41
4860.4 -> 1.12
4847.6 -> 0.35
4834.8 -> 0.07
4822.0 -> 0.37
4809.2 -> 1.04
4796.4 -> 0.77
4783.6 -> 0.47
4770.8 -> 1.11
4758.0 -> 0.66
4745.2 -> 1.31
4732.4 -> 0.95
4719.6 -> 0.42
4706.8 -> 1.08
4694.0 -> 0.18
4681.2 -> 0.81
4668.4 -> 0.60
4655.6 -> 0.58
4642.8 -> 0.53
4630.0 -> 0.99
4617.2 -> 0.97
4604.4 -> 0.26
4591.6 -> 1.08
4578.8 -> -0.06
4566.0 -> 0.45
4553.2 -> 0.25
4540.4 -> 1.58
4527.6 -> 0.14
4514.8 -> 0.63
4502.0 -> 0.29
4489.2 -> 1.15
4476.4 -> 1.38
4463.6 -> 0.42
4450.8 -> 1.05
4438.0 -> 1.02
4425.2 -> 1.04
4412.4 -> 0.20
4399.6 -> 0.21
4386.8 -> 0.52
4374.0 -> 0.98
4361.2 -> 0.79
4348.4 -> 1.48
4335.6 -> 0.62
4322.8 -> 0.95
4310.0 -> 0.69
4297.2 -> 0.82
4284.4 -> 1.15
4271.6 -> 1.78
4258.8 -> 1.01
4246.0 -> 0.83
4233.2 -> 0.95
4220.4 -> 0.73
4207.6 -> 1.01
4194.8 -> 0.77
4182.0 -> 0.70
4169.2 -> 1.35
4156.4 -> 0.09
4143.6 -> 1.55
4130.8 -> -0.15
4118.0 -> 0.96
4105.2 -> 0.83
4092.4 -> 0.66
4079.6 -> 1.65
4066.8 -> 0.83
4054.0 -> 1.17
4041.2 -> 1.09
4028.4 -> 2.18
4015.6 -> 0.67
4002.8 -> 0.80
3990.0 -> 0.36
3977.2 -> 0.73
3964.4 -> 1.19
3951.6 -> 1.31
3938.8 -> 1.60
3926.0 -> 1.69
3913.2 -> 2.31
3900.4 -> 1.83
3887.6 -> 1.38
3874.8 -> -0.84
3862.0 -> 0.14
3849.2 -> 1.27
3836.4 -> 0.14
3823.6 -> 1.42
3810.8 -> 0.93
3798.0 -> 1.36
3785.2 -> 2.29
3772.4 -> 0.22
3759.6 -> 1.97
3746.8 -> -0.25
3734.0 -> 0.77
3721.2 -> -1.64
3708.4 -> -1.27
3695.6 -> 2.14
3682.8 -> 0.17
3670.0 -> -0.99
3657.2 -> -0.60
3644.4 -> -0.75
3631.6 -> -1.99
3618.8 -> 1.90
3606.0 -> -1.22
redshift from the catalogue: 0.428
